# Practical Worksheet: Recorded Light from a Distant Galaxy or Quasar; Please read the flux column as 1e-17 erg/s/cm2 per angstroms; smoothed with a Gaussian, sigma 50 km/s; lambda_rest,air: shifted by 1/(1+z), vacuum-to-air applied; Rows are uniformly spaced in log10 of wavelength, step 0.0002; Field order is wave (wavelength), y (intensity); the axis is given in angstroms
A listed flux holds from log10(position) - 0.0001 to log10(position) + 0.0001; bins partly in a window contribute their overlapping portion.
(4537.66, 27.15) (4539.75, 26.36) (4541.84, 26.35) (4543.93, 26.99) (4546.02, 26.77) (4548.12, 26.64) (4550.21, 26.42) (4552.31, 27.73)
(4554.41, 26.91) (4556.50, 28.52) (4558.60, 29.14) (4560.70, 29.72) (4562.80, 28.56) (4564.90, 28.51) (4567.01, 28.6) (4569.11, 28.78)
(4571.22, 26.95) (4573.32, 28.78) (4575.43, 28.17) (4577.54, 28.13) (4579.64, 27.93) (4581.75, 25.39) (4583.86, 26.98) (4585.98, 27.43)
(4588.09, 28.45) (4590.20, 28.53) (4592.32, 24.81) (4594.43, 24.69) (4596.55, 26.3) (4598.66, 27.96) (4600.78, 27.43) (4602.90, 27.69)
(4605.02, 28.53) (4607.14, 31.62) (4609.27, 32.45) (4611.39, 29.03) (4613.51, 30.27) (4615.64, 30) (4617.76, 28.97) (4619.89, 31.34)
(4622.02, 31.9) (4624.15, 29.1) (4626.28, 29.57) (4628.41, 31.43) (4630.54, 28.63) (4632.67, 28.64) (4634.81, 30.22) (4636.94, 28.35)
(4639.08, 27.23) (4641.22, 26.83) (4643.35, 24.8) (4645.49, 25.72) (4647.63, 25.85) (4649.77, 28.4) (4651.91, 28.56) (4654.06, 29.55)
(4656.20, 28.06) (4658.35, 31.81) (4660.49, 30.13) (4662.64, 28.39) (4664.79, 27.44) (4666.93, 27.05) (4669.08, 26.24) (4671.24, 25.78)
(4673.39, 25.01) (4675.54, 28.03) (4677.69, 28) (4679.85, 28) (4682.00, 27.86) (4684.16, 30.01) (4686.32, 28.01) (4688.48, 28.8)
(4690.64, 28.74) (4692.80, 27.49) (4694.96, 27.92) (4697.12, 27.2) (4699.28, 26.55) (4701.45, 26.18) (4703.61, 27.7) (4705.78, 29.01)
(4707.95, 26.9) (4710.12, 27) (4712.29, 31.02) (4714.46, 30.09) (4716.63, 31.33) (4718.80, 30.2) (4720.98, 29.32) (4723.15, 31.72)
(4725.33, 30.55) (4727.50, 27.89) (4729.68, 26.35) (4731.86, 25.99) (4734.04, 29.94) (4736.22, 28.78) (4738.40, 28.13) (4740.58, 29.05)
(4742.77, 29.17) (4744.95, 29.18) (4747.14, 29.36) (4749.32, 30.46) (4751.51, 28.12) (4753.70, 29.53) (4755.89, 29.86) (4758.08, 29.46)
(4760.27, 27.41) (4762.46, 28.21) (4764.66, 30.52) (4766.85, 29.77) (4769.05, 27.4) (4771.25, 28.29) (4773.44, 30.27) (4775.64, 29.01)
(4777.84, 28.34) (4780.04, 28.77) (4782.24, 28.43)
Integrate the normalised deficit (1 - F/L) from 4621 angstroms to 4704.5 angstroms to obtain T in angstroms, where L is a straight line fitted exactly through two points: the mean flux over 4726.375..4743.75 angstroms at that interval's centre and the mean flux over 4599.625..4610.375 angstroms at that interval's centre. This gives 2.42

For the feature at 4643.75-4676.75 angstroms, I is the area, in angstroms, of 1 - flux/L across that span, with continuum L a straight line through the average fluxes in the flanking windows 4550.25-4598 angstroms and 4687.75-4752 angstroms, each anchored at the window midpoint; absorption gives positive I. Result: 0.7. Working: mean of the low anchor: 27.7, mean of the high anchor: 28.7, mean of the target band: 27.7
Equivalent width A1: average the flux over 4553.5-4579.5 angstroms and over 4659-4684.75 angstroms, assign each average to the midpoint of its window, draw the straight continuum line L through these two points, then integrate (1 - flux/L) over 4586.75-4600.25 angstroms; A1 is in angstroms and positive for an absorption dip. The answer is 0.7 angstroms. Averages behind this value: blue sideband 28.4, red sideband 27.7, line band 26.8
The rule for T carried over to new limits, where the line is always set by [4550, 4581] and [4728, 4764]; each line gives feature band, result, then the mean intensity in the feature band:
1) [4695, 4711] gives 0.7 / 27.3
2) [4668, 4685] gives 0.7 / 27.3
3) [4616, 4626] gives -0.7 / 30.2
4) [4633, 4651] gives 0.7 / 27.2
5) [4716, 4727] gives -0.7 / 30.5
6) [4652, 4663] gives -0.4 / 29.6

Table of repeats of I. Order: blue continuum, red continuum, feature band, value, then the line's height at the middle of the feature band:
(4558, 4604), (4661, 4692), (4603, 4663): -3.1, 27.7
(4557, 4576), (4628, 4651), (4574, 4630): -0.9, 28.2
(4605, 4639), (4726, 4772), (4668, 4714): 2.5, 29.3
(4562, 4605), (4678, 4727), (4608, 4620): -1.1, 27.8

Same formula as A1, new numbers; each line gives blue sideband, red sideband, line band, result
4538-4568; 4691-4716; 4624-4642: -0.7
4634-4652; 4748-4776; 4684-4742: -0.5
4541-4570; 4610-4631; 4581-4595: 1.1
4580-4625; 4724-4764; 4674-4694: 0.3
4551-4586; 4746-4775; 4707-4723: -0.4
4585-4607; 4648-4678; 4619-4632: -1.2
